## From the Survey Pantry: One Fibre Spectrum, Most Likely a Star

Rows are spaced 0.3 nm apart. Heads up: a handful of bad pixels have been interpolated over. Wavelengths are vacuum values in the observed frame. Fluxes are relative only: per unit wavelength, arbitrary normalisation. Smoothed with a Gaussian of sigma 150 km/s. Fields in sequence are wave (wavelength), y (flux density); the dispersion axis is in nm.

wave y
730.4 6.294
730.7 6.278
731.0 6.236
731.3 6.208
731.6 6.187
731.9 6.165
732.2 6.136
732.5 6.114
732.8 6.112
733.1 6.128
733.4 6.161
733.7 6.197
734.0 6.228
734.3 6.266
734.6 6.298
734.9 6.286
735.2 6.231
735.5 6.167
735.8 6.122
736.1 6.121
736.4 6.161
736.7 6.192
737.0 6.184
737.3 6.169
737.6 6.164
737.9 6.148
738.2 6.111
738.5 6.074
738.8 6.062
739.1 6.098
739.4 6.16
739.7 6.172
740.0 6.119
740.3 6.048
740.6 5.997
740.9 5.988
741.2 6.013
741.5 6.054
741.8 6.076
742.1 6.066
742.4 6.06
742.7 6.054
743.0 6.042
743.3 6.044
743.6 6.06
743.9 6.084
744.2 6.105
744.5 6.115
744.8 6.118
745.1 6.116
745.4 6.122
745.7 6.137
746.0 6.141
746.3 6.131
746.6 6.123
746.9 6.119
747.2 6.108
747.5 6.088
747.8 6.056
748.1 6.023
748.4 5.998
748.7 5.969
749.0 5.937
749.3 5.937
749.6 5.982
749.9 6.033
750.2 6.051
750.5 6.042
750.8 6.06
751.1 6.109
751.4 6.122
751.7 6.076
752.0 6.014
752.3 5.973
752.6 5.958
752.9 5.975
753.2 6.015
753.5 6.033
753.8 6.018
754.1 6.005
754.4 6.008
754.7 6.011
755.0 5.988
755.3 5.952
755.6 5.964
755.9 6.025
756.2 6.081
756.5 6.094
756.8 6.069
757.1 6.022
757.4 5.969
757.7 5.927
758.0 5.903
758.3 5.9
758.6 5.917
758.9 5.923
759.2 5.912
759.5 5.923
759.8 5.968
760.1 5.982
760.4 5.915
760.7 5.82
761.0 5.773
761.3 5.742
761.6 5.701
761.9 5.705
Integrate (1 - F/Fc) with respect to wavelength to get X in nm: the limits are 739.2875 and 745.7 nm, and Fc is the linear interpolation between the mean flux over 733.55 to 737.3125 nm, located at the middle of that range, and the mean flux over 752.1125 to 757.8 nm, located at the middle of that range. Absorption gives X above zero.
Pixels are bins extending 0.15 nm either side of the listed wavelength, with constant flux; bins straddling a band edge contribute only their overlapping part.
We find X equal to 0.056 nm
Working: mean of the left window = 6.2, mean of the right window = 6.01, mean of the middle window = 6.08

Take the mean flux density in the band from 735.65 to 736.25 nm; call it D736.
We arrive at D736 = 6.12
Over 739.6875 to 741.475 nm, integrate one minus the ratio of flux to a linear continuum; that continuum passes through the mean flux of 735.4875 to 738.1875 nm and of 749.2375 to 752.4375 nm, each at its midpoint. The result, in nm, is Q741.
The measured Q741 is 0.02 nm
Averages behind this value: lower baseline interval 6.16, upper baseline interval 6.04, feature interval 6.05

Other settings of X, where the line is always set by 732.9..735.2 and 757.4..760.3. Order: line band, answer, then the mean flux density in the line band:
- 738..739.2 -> 0.02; 6.09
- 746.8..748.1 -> 0.00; 6.08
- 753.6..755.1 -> -0.01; 6.01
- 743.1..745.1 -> 0.00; 6.09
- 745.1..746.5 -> -0.01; 6.13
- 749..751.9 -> -0.01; 6.04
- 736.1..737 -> 0.00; 6.17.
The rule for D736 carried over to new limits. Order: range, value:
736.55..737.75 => 6.18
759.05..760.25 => 5.95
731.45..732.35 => 6.16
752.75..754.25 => 6.01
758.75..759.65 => 5.92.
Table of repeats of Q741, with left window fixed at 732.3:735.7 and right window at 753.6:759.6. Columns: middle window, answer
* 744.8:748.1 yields -0.02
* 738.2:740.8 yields 0.02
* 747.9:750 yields 0.02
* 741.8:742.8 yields 0.01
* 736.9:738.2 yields 0.00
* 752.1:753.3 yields 0.01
